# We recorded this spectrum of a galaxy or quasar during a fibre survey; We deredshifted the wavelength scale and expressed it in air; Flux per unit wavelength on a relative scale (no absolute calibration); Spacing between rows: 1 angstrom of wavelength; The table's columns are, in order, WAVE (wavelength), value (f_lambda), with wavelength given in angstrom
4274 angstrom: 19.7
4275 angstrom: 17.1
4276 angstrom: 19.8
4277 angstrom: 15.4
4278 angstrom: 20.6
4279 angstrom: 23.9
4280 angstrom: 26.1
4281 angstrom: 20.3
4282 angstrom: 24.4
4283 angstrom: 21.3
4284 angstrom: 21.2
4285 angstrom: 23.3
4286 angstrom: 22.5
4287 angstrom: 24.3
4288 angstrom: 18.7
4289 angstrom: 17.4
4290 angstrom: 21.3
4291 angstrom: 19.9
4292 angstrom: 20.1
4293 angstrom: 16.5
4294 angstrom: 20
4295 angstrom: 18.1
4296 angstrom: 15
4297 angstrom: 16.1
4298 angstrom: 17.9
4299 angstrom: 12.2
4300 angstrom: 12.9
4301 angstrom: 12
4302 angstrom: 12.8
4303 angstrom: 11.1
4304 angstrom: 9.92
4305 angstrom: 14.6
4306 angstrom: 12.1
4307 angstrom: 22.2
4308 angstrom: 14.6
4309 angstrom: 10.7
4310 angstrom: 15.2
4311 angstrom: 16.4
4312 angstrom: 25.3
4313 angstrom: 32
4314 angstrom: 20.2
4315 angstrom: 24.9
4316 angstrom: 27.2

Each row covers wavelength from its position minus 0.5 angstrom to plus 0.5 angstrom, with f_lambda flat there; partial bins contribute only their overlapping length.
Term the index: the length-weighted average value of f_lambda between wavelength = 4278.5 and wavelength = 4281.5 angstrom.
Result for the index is 23.4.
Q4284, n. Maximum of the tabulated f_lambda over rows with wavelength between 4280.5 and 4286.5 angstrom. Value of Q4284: 24.4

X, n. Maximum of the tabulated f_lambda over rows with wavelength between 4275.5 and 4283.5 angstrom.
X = 26.1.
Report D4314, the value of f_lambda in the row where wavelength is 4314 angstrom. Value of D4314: 20.2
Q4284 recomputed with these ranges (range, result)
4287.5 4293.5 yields 21.3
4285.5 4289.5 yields 24.3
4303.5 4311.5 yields 22.2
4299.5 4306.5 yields 14.6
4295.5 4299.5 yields 17.9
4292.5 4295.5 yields 20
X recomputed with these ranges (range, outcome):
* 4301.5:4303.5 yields 12.8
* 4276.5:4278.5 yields 20.6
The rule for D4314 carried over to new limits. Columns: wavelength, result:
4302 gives 12.8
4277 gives 15.4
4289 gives 17.4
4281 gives 20.3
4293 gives 16.5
